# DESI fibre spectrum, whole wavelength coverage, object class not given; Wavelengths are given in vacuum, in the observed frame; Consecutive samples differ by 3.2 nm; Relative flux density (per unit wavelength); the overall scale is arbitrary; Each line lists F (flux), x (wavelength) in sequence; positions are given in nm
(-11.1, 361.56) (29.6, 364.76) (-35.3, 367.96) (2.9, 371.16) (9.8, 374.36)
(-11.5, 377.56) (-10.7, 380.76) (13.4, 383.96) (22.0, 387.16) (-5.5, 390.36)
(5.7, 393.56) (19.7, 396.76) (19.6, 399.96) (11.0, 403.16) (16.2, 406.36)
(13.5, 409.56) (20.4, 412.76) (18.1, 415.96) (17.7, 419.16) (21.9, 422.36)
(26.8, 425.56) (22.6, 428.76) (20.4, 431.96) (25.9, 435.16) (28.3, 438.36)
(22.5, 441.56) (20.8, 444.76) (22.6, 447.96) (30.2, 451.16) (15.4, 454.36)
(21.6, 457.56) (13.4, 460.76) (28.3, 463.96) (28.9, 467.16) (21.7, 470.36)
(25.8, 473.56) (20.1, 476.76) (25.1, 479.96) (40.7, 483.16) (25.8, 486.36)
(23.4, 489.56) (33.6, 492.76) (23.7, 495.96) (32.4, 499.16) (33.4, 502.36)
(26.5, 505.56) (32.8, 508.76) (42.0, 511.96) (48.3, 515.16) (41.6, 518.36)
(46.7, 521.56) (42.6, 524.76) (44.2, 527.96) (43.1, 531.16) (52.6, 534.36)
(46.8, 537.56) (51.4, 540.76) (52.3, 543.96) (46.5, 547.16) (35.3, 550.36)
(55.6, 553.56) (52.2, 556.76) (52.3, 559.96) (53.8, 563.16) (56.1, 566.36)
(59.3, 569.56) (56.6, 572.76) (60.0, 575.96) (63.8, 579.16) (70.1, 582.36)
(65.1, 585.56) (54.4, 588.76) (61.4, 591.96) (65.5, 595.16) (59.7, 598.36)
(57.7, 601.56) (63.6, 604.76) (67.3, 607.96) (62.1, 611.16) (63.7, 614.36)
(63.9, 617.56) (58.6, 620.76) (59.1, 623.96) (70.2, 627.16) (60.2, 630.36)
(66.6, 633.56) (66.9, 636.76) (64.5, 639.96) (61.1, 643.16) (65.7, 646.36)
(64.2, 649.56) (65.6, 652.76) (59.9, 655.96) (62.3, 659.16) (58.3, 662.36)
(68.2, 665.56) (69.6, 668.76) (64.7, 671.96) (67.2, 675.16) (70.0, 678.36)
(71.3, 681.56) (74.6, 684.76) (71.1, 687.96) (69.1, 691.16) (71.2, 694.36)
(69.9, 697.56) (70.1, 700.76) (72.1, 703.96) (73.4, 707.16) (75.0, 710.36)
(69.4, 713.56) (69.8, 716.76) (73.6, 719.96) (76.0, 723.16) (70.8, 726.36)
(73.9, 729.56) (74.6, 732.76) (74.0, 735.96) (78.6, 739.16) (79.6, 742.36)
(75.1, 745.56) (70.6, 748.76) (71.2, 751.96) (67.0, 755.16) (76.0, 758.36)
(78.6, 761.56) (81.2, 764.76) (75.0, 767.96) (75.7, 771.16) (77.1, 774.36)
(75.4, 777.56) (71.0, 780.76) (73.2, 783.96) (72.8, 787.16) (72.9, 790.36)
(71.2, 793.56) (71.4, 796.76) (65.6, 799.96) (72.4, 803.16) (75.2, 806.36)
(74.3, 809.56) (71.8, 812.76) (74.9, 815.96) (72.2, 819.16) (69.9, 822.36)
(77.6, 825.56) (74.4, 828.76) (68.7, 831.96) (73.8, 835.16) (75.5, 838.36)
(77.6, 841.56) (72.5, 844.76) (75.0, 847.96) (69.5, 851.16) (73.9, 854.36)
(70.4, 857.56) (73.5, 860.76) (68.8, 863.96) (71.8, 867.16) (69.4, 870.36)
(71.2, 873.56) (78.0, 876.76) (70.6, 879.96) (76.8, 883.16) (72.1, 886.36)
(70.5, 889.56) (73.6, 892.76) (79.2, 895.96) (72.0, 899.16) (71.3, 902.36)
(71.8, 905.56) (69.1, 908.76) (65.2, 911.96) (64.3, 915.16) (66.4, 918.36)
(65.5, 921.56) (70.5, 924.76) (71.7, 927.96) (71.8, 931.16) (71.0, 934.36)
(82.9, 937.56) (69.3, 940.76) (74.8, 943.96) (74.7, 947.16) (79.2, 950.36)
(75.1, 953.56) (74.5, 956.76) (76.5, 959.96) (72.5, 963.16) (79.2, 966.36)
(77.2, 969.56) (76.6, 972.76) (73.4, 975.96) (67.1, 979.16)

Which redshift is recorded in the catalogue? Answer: 0.28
